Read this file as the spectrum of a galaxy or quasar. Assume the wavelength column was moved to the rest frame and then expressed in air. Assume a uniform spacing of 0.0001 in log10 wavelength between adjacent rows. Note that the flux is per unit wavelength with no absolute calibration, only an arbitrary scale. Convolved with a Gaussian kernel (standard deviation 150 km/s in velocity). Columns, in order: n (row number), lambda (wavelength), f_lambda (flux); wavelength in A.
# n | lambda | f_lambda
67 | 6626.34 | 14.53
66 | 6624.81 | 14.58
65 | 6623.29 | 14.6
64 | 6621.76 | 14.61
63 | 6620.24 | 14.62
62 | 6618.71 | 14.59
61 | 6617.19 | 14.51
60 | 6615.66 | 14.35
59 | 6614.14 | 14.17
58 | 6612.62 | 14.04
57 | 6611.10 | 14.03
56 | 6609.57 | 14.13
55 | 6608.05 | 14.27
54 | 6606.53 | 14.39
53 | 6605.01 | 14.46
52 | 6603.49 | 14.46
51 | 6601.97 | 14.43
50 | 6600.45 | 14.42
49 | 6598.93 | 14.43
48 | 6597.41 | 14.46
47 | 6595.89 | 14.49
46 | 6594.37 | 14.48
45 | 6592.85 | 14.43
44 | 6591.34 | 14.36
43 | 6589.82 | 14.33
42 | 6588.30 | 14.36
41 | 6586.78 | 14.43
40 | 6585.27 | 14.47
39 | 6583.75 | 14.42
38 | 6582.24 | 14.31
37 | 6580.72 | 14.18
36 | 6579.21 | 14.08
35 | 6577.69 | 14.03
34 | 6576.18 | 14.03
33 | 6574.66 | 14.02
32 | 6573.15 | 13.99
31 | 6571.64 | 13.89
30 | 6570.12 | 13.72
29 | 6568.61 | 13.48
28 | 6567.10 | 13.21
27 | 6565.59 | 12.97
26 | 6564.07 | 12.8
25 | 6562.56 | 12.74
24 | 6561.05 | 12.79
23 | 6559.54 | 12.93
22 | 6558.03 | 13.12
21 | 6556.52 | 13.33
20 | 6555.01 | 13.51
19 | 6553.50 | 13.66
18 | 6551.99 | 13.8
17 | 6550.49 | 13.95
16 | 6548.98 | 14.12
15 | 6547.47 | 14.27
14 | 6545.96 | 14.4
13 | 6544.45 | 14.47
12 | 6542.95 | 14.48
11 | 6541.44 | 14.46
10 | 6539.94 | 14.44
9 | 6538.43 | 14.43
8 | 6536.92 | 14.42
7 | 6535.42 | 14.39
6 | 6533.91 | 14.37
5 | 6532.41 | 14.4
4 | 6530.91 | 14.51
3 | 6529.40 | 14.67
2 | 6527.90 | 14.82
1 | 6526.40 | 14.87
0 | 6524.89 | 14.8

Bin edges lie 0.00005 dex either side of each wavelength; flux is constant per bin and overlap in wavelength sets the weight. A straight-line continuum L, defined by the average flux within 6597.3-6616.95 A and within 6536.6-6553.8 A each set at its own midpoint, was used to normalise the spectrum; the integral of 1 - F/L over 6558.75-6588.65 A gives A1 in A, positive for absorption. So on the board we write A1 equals 1.1 A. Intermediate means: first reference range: 14.3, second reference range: 14.3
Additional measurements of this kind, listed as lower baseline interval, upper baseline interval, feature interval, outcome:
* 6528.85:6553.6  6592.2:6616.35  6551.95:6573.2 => 1.5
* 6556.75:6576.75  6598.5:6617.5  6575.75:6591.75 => -0.6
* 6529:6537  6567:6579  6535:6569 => 1.0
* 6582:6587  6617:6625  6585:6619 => 0.4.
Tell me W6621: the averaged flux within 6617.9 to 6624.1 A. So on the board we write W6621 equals 14.6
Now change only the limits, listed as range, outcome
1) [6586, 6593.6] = 14.4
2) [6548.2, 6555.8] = 13.8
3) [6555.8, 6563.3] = 13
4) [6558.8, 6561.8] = 12.9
